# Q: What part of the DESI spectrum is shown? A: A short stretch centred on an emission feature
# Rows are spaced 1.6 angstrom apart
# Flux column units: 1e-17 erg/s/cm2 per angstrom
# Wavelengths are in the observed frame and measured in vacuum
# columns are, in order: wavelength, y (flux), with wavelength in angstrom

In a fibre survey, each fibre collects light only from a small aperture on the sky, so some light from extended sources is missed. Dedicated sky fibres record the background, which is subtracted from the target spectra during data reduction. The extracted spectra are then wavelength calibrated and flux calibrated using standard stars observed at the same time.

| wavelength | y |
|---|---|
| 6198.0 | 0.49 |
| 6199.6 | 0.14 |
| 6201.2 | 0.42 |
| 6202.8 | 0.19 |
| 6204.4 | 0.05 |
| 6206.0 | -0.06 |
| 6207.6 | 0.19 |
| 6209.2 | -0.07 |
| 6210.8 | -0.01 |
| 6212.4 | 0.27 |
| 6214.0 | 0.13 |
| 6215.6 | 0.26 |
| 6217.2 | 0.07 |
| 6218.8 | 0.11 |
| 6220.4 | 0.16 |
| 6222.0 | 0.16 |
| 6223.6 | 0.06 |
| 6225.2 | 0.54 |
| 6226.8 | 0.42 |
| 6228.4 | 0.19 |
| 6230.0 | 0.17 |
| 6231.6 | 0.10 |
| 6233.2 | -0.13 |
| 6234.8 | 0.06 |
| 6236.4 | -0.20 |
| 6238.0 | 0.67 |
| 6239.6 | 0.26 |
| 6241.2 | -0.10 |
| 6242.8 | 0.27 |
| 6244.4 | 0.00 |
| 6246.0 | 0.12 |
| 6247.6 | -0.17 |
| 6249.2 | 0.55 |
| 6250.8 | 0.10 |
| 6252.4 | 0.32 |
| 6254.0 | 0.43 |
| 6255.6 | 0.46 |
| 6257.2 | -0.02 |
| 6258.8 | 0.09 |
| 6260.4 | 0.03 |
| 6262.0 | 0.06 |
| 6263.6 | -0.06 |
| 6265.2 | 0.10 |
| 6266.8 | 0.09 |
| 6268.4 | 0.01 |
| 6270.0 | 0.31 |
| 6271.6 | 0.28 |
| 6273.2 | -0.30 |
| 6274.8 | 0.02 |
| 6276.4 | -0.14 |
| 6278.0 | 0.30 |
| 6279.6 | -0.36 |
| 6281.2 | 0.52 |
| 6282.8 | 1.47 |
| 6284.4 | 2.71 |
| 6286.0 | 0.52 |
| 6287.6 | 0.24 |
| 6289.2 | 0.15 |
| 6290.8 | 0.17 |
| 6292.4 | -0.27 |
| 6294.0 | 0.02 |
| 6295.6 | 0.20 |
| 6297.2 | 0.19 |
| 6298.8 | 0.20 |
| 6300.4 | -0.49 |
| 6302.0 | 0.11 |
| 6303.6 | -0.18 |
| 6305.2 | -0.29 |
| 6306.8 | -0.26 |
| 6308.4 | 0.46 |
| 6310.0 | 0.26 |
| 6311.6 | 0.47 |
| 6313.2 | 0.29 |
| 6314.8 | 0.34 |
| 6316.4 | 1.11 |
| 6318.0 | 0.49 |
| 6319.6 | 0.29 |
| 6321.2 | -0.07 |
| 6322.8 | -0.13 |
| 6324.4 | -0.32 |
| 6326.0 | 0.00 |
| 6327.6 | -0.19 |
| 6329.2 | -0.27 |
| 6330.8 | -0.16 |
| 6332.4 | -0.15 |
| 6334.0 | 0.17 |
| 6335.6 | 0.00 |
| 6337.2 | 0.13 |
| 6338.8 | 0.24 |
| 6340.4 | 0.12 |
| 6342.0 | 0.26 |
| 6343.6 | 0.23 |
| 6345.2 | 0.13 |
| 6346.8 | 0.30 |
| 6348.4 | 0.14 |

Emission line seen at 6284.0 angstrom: Hgamma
